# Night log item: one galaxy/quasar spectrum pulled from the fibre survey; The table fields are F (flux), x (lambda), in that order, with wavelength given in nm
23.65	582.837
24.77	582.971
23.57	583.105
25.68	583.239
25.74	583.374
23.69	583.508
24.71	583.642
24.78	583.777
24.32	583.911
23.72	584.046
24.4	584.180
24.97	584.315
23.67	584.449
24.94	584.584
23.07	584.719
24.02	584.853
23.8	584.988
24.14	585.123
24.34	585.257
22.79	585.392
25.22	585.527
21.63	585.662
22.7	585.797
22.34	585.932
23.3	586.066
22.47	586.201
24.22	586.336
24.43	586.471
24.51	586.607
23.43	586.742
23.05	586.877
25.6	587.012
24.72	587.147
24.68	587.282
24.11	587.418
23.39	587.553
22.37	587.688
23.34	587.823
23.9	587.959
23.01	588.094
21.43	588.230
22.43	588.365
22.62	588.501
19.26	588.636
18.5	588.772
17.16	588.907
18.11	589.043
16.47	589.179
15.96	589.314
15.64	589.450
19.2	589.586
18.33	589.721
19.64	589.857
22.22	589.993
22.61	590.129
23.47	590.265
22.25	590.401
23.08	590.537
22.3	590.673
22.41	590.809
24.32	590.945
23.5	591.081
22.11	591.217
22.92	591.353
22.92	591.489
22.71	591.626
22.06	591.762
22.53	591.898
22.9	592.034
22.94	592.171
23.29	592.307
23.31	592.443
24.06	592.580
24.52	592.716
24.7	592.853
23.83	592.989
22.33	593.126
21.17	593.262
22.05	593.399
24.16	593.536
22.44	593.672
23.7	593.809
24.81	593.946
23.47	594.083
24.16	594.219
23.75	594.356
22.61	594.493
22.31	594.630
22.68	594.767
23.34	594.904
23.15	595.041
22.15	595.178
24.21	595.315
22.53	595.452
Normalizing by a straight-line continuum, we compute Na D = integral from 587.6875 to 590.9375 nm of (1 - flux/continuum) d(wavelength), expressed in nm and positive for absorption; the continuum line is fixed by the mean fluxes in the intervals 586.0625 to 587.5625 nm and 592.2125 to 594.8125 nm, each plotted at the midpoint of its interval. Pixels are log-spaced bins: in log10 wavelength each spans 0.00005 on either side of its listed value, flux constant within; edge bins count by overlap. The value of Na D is 0.42 nm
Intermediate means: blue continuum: 24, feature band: 20.7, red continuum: 23.3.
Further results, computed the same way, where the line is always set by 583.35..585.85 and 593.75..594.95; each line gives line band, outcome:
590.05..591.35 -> 0.041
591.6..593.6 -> 0.035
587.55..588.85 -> 0.103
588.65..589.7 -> 0.279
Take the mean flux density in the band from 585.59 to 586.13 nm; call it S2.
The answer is 22.5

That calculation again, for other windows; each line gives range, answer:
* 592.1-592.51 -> 23.2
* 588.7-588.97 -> 17.9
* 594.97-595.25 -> 22.7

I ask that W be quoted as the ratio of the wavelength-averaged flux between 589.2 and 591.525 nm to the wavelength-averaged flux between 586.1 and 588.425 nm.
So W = 0.90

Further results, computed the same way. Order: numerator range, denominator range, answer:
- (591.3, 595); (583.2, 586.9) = 0.97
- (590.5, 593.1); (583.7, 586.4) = 0.98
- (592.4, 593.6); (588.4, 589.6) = 1.28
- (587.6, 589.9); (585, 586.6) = 0.85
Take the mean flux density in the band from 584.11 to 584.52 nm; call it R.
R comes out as 24.4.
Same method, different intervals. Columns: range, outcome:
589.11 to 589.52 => 16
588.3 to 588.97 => 20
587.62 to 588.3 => 22.8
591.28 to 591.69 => 22.8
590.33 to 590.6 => 22.7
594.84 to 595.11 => 23.2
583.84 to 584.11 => 24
